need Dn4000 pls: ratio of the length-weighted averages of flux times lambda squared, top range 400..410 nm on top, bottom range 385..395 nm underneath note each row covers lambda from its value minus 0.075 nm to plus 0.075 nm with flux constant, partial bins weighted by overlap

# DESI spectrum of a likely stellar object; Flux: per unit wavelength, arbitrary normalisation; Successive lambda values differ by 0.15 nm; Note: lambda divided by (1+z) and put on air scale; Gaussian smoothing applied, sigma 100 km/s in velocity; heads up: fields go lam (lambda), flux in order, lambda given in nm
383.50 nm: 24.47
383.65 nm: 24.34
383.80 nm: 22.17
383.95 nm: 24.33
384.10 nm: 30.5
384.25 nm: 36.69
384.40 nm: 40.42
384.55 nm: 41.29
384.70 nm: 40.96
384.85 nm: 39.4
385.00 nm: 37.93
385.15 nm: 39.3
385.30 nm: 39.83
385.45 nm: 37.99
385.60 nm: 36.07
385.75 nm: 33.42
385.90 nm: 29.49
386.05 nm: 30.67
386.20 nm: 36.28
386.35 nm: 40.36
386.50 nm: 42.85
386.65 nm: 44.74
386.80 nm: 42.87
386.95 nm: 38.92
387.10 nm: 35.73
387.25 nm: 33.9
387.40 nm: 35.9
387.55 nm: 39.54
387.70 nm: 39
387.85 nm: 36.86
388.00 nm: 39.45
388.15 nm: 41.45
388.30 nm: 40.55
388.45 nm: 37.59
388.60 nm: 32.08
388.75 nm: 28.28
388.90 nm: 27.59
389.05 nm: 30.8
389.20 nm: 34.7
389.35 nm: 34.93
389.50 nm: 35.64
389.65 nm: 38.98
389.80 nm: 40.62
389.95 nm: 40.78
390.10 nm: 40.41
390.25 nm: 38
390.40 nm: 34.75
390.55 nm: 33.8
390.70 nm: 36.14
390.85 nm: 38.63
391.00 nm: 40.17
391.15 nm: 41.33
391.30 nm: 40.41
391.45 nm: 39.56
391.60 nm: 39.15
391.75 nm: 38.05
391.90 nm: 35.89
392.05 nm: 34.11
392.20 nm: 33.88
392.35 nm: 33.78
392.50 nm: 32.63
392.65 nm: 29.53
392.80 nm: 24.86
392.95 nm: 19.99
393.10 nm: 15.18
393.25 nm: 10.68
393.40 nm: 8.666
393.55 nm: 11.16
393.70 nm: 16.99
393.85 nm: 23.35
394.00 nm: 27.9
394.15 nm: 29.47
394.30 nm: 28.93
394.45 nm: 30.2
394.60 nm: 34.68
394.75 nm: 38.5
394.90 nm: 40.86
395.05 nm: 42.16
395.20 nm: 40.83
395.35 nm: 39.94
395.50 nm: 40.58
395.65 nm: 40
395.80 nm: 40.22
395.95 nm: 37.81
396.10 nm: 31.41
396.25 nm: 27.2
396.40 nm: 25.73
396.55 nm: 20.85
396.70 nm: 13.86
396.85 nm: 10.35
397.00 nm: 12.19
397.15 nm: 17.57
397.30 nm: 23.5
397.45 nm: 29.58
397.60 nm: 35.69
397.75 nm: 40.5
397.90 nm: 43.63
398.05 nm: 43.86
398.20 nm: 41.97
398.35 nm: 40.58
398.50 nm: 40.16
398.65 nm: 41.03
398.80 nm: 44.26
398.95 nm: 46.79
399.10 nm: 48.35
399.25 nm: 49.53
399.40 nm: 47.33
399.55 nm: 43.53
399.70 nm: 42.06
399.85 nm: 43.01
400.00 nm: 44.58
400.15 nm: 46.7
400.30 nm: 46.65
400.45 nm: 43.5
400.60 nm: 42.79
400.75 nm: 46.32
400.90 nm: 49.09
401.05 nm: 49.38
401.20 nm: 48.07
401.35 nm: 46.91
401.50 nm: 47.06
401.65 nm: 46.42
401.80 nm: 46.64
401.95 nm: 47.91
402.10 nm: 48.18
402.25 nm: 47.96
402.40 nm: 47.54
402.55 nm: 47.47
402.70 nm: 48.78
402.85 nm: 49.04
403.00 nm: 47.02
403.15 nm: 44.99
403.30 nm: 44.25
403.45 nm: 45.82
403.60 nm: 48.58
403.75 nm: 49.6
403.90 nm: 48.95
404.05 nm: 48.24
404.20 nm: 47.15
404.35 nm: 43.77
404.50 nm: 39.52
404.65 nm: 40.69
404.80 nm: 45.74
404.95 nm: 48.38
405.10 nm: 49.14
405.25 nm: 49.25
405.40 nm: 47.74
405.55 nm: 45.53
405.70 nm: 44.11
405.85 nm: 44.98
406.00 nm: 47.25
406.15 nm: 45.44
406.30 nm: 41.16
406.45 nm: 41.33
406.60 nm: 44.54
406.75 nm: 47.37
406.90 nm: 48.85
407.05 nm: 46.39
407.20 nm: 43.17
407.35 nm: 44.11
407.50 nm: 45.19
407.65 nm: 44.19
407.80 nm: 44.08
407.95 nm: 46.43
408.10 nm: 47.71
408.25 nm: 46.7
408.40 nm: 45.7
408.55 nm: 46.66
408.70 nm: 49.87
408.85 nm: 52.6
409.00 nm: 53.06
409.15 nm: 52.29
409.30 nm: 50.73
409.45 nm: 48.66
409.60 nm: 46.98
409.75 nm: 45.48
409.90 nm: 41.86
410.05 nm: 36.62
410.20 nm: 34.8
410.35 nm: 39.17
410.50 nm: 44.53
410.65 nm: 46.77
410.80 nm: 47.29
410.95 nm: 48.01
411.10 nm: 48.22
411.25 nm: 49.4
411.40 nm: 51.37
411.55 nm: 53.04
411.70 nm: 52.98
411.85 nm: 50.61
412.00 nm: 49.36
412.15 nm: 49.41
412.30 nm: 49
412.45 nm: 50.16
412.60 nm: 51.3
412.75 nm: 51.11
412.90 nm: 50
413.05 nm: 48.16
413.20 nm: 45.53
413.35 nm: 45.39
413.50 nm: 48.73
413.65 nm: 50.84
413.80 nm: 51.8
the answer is 1.48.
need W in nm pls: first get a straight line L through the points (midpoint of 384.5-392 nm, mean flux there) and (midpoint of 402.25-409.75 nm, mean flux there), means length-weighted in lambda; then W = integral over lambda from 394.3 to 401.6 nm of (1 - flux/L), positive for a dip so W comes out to 0.74 nm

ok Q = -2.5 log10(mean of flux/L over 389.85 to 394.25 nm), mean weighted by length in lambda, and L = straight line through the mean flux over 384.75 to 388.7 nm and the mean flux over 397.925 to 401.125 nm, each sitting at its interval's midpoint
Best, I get 0.300 mag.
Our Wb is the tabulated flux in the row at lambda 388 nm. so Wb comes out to 39.45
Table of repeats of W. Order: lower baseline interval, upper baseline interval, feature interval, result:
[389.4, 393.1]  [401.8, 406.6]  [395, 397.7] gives 0.69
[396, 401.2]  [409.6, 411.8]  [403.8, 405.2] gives -0.14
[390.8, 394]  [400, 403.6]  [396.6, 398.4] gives 0.45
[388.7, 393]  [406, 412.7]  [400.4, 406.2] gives -0.49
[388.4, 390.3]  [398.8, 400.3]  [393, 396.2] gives 0.87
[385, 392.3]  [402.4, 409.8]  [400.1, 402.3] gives -0.15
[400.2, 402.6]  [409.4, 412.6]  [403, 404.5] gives 0.02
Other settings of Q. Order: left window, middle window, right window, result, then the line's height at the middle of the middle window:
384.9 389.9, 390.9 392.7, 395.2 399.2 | -0.033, 35.6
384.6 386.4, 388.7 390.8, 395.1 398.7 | -0.010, 35.2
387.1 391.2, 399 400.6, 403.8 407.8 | -0.077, 42.3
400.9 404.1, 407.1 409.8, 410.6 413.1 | 0.036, 49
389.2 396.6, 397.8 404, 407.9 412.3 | -0.163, 39.6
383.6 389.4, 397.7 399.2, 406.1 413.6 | -0.042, 41.6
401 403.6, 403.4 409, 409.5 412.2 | 0.016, 46.9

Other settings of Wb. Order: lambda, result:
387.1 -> 35.73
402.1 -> 48.18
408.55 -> 46.66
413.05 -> 48.16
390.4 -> 34.75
